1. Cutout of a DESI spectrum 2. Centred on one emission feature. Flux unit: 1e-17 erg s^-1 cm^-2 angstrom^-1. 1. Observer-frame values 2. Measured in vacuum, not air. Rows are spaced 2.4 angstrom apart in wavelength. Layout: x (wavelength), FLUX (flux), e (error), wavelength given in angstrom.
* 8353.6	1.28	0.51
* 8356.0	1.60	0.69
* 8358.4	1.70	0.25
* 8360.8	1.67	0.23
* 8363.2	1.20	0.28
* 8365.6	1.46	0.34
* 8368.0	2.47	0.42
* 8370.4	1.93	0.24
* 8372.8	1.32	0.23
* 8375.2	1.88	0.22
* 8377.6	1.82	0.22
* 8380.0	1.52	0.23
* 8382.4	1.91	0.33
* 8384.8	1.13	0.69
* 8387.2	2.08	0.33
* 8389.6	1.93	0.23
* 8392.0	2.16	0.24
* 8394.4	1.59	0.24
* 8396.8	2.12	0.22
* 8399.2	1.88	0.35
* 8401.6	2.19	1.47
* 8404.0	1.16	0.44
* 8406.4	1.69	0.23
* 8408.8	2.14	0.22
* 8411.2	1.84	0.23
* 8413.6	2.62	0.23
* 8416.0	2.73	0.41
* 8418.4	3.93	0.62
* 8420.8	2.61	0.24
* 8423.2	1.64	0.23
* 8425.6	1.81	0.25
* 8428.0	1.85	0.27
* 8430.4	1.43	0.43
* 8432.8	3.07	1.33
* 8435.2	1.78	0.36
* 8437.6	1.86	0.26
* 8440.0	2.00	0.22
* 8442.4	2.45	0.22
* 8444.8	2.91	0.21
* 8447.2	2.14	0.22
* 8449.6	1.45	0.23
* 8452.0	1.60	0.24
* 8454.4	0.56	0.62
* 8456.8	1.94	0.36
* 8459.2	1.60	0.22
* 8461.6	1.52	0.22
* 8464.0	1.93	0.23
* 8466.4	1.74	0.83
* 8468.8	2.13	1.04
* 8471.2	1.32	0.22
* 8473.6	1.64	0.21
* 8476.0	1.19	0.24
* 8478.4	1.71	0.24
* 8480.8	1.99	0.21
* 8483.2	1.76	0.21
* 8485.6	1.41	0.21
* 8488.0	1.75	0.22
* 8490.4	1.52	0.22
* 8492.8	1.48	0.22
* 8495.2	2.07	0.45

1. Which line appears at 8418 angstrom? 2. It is H-alpha 6563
